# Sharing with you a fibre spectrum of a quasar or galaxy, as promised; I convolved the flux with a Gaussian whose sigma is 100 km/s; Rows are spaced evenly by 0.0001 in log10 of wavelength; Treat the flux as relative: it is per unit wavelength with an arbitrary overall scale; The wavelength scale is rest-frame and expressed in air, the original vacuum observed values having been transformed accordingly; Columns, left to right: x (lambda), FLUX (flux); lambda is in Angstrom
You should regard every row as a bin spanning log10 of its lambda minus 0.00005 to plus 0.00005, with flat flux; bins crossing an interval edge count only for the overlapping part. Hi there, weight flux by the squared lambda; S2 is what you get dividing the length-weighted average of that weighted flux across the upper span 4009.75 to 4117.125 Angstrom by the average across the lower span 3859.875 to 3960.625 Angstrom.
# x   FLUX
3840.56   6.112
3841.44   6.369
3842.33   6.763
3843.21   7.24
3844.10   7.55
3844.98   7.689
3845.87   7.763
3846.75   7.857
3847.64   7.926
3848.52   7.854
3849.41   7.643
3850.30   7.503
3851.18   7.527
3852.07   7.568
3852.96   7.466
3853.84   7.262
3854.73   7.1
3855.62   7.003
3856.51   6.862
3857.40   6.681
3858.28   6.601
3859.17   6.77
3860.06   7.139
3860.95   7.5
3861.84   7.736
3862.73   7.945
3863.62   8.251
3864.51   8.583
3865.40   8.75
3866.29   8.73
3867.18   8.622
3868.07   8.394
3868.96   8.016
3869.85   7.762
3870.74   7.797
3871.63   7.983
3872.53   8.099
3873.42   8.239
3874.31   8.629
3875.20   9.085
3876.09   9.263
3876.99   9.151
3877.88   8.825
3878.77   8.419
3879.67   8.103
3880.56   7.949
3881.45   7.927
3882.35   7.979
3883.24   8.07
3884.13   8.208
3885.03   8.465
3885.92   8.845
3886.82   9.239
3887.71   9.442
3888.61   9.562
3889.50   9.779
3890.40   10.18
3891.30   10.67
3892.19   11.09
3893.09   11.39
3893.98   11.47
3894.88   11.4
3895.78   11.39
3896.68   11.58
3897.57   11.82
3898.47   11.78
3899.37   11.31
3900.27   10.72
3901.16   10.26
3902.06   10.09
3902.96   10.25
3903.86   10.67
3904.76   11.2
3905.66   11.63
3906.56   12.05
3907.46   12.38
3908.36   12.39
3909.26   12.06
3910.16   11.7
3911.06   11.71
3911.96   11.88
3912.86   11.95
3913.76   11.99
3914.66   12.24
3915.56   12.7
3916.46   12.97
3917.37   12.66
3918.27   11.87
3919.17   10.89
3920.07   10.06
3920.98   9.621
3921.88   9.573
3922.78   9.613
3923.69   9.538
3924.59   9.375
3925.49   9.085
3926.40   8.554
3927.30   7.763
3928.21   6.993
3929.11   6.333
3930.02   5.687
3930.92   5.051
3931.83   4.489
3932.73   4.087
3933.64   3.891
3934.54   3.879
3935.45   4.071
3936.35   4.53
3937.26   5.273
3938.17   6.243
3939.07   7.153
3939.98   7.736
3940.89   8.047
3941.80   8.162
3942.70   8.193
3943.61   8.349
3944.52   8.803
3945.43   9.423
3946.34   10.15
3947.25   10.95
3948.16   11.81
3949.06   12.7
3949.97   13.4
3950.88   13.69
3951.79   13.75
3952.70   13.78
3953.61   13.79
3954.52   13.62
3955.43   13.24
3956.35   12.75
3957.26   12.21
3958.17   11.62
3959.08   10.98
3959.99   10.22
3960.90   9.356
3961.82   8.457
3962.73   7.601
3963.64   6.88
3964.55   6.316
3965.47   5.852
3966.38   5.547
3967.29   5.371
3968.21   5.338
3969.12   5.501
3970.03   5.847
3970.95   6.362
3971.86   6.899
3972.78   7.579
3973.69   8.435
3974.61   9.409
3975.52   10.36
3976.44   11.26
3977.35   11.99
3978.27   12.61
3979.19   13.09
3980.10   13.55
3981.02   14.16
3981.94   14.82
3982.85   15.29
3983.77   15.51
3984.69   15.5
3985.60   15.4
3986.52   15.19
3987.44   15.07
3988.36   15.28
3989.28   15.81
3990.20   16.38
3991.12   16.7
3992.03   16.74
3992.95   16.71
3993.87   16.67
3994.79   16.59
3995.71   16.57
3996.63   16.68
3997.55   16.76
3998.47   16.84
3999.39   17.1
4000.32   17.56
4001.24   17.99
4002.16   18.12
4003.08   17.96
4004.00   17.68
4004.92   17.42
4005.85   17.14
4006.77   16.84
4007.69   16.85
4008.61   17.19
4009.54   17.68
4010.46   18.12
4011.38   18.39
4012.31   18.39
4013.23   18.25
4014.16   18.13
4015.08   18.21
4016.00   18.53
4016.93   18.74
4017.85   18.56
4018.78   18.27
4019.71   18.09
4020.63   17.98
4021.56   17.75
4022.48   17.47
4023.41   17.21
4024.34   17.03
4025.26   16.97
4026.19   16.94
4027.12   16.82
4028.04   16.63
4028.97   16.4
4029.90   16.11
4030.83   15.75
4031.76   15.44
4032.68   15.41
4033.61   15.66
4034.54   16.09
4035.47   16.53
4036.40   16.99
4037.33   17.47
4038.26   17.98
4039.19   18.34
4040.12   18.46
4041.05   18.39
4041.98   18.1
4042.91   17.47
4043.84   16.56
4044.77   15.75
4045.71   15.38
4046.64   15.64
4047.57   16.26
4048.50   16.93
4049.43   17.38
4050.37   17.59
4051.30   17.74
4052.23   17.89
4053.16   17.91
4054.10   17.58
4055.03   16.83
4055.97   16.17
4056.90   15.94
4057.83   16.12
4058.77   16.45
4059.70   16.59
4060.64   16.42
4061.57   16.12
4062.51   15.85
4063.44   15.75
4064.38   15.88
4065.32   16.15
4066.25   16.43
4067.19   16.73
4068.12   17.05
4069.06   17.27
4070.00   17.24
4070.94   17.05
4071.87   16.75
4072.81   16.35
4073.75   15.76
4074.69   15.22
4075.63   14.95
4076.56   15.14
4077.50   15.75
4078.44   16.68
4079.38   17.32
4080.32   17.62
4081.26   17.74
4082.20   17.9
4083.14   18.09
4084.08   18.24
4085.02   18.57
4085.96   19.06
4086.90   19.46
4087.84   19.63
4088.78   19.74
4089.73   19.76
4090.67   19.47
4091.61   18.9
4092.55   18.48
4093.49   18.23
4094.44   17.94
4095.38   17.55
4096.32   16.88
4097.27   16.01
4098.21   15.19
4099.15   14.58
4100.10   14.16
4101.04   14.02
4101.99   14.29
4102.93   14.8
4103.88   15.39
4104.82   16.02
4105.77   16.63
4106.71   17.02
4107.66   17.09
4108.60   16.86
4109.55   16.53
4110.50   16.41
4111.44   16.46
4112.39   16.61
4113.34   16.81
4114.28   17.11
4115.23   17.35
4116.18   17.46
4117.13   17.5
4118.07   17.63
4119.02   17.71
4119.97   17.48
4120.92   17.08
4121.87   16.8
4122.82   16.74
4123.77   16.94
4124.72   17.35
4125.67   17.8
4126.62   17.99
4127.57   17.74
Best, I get 1.9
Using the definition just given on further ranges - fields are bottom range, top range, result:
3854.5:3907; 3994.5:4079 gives 2.01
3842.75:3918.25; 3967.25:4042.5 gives 1.77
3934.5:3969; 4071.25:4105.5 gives 1.97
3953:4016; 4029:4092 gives 1.30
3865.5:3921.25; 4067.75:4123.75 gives 1.85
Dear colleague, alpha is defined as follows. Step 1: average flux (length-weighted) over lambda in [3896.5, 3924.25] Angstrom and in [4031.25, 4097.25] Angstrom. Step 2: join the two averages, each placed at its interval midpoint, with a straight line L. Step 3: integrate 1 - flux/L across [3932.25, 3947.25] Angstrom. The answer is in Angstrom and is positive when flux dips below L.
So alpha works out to 6.73 Angstrom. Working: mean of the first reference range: 11.3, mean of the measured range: 6.87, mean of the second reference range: 17.1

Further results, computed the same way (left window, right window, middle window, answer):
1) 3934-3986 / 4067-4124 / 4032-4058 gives -4.7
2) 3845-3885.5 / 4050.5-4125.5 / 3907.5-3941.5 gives 4.7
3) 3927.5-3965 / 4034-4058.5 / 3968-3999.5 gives -3.1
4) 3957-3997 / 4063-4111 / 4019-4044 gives -4.9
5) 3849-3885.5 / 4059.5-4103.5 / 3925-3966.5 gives 9.4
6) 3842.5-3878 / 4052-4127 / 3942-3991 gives 4.1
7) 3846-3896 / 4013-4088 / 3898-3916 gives -2.4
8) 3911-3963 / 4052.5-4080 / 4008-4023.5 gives -4.9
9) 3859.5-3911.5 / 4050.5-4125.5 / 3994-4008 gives -3.5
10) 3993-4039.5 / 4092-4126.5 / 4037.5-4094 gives -0.9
